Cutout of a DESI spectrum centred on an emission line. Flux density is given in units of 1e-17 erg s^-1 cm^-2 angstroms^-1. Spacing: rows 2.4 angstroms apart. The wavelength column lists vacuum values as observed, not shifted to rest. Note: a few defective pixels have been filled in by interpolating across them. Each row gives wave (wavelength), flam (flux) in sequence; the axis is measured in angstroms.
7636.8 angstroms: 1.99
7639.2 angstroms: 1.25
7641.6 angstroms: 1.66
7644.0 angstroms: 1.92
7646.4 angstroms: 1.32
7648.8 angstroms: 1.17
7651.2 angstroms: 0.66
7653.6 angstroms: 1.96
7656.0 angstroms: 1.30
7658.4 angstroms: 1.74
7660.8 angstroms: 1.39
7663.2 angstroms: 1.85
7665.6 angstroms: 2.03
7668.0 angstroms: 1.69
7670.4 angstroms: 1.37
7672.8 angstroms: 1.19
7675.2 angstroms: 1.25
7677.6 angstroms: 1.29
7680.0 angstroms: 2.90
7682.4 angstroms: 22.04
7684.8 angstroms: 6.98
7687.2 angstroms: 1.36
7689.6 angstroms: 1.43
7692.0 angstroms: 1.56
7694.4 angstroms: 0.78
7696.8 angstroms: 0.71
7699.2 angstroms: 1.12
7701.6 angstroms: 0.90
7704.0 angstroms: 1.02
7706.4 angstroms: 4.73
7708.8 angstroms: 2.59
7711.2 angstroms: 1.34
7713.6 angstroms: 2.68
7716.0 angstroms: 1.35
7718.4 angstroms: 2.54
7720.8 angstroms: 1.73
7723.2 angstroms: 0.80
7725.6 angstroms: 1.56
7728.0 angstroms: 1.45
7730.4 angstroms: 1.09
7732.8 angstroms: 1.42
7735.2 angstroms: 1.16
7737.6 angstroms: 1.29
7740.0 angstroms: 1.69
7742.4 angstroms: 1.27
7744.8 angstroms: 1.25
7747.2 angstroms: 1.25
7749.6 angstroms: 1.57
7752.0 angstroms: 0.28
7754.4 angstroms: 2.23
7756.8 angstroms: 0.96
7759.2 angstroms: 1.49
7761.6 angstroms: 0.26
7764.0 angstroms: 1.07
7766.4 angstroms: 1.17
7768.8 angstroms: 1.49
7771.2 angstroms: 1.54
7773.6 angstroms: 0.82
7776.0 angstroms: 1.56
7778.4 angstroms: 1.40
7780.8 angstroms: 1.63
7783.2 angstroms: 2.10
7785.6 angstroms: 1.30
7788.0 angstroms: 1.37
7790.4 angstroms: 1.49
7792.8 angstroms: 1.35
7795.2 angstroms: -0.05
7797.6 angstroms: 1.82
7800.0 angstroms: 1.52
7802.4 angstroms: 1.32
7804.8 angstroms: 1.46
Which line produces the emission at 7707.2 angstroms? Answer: [N II]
